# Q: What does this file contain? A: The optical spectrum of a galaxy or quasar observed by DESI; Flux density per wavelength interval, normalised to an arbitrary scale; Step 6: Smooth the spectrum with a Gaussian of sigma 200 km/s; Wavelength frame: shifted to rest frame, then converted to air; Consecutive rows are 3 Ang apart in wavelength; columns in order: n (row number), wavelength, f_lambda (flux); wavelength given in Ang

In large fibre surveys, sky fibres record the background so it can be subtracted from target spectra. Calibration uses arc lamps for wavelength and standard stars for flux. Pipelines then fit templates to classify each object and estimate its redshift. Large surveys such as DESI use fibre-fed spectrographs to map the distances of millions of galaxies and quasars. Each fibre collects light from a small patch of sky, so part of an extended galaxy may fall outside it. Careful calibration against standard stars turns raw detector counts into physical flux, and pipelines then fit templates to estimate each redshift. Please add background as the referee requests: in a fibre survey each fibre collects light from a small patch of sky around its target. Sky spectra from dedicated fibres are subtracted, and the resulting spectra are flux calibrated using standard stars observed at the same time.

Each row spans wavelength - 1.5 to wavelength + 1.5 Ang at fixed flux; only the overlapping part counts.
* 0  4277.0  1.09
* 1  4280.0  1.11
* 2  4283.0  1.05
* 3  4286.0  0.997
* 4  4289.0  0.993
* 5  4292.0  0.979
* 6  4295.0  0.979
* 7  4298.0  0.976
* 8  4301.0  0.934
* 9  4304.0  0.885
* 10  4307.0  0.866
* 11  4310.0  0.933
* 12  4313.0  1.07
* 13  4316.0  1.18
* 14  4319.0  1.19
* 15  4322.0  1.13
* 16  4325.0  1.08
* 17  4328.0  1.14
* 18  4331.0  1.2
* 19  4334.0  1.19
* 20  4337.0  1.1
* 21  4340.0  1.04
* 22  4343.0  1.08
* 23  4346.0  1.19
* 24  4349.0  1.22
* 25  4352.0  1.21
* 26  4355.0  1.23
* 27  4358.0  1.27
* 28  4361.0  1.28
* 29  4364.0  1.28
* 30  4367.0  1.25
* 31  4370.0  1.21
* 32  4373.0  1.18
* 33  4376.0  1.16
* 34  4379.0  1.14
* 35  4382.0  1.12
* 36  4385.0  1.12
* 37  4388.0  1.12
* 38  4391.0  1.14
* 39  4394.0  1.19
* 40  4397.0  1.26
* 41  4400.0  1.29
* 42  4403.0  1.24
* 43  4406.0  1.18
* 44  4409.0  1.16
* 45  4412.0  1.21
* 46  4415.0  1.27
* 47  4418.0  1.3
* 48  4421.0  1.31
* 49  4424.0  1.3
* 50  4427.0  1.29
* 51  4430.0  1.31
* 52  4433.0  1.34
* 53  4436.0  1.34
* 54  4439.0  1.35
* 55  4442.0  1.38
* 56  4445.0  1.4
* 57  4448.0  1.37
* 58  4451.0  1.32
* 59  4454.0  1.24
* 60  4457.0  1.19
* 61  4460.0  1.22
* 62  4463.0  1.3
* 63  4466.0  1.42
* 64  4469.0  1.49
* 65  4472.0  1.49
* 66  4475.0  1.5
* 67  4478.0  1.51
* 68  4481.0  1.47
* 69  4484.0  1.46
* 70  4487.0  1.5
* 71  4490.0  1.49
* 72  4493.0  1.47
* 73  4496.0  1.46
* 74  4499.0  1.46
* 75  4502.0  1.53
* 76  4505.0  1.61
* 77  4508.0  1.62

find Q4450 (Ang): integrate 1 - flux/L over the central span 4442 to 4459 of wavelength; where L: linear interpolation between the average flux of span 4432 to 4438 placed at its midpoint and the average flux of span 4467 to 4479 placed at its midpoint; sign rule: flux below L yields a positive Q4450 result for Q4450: 1.1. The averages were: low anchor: 1.34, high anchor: 1.49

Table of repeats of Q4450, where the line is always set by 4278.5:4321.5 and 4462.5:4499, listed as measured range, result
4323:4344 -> -0.44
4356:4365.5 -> -0.89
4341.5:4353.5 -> -0.45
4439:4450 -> 0.00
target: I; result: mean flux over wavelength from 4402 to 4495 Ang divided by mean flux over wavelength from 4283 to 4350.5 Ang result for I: 1.27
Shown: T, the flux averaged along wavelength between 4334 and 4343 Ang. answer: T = 1.09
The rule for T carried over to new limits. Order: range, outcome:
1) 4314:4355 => 1.15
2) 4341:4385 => 1.2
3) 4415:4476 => 1.34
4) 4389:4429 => 1.24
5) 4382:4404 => 1.19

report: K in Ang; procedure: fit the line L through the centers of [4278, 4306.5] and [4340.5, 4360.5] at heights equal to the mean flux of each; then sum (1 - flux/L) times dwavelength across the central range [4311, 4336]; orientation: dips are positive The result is -1.0 Ang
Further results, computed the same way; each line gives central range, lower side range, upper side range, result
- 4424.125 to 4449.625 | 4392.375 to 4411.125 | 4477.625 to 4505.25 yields -0.37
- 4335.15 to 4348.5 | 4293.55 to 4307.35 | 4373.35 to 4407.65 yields -0.86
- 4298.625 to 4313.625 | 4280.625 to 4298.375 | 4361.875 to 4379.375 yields 1.62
